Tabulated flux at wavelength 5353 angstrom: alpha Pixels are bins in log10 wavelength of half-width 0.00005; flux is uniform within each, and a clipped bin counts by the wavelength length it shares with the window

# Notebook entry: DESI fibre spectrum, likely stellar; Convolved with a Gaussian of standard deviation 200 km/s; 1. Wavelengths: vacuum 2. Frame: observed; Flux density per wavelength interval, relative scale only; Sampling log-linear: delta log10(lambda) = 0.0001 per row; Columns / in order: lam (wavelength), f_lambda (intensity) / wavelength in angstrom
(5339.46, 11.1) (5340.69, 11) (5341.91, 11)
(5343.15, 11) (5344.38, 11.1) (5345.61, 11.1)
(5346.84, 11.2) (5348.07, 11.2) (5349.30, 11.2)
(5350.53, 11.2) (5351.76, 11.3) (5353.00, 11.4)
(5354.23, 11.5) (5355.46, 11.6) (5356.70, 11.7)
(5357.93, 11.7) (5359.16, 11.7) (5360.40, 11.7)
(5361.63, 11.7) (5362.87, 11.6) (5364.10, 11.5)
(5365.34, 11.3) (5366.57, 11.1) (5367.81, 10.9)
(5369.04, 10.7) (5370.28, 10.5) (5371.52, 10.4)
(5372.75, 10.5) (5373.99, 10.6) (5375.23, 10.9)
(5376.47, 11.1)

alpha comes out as 11.4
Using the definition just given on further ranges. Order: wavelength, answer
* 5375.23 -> 10.9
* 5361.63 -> 11.7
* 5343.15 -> 11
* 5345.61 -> 11.1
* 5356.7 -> 11.7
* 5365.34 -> 11.3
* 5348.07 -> 11.2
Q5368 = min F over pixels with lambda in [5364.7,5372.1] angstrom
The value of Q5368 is 10.4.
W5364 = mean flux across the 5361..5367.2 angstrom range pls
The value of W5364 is 11.4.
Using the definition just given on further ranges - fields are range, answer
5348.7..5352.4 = 11.2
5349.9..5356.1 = 11.4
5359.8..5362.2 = 11.7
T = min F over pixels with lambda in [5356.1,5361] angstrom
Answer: 11.7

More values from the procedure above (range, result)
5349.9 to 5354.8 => 11.2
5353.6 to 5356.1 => 11.5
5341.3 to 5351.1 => 11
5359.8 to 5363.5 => 11.6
